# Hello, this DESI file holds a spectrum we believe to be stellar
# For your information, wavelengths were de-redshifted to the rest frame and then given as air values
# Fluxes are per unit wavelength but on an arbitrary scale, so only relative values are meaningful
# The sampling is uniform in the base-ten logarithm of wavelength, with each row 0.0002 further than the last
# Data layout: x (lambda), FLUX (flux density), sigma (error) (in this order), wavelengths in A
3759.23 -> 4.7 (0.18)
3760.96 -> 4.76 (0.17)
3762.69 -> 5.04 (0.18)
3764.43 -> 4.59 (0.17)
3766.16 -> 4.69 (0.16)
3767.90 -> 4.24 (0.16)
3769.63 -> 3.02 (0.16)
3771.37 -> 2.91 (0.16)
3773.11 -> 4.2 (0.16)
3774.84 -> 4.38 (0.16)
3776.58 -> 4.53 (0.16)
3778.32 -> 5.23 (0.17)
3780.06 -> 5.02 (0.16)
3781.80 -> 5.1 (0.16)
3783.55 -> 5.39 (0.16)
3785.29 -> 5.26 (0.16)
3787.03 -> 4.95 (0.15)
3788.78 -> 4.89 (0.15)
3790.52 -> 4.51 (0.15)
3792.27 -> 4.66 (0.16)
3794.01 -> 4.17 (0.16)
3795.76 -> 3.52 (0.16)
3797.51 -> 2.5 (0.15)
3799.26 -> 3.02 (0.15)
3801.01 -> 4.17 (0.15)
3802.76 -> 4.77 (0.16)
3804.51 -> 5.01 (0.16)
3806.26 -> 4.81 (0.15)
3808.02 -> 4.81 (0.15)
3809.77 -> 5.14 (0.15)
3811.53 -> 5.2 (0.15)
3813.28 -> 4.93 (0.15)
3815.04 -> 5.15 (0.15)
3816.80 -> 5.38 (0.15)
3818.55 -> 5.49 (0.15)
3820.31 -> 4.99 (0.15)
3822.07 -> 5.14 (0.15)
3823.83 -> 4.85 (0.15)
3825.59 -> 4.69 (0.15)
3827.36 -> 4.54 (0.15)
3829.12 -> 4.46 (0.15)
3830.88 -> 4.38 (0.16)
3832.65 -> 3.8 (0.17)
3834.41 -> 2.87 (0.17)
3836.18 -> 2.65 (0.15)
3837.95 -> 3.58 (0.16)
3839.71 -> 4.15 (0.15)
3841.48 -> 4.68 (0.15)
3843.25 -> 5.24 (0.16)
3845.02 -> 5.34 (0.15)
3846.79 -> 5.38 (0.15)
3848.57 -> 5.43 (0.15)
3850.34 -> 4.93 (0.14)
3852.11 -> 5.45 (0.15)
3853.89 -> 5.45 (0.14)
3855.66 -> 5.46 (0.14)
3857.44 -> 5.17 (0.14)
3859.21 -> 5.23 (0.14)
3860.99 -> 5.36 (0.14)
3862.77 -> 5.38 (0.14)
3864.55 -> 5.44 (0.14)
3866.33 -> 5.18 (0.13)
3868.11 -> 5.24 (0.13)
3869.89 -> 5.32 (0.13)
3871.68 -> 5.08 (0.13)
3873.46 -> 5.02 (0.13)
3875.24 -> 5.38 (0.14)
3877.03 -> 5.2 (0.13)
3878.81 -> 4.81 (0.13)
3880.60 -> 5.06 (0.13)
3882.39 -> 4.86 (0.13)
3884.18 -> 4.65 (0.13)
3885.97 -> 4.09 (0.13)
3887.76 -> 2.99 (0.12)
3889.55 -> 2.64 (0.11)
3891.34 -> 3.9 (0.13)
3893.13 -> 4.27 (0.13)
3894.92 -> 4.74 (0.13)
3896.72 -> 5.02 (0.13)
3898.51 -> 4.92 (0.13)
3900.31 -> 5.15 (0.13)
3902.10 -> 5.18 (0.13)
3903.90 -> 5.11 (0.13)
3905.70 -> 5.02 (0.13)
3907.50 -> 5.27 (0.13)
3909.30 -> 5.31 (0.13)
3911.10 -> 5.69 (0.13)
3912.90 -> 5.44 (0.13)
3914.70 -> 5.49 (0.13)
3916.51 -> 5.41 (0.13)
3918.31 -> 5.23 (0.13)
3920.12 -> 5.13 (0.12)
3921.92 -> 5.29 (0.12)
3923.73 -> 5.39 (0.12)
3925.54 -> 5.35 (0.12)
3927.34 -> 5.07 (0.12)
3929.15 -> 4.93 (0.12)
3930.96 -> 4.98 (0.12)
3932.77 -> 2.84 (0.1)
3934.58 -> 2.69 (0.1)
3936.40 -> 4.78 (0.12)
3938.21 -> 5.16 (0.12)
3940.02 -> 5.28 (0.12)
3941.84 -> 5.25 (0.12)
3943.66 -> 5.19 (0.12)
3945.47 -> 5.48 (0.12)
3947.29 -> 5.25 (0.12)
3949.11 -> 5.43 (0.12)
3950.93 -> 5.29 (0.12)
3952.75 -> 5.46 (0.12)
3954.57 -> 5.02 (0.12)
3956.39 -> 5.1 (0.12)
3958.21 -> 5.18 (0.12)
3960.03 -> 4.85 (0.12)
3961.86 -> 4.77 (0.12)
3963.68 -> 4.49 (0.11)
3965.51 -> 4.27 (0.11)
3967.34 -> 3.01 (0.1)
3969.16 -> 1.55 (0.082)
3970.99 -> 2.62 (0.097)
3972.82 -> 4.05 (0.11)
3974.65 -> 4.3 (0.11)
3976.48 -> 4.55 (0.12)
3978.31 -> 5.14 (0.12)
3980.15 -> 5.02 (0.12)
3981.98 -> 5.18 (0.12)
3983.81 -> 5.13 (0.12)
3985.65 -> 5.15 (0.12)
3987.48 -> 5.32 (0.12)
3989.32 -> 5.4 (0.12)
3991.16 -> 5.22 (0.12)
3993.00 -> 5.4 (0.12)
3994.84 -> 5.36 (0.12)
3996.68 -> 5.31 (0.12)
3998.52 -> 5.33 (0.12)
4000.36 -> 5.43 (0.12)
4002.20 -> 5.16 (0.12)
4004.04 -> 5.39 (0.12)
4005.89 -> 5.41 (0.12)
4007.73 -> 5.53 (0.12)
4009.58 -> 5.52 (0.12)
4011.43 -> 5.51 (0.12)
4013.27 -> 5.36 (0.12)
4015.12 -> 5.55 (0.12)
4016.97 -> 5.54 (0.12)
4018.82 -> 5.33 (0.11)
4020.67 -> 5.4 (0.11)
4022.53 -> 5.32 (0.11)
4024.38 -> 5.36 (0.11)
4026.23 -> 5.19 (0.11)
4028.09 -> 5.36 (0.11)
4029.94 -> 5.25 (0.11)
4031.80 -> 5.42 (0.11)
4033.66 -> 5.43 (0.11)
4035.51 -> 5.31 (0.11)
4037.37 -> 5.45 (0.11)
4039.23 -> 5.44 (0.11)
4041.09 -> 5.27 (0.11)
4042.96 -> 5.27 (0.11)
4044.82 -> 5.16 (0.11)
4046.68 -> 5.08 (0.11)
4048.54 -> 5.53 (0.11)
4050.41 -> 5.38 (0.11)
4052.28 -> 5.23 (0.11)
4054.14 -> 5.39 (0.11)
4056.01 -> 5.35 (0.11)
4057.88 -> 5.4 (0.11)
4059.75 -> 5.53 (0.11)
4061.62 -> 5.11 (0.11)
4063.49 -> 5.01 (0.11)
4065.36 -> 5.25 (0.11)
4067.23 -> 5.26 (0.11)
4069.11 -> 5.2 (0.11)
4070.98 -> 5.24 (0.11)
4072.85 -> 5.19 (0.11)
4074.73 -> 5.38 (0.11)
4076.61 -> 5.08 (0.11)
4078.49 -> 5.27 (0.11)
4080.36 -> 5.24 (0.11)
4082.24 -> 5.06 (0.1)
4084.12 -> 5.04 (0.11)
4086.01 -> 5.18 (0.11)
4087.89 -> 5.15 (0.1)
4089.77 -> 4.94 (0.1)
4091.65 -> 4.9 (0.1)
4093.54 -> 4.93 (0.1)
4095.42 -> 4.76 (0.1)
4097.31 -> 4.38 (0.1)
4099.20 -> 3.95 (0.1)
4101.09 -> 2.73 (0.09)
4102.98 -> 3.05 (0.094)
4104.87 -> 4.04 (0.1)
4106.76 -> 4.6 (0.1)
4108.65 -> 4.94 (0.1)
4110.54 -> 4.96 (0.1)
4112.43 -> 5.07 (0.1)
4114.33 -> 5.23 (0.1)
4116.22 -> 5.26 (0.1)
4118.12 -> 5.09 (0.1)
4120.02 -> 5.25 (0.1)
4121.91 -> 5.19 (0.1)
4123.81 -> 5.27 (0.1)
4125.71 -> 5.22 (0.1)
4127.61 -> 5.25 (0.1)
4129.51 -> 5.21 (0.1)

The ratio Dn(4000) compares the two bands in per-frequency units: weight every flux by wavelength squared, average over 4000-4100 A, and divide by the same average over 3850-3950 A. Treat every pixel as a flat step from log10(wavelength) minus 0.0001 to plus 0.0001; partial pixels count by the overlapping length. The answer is 1.1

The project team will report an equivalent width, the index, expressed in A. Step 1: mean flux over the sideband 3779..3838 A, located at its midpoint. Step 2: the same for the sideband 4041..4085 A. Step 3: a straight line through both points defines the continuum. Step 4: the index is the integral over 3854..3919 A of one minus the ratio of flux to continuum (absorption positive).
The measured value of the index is -2.94 A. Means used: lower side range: 4.54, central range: 4.97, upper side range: 5.25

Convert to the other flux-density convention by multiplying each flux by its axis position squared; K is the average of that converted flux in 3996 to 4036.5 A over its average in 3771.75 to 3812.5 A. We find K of 1.33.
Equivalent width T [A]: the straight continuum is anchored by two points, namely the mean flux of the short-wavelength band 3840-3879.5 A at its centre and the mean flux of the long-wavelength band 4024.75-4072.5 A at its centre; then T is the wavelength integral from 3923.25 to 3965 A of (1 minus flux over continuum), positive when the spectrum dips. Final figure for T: 2.7 A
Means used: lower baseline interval 5.22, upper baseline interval 5.3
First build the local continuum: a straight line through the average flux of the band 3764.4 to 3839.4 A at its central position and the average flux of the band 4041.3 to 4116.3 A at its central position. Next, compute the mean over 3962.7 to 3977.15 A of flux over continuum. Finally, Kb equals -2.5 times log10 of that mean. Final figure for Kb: 0.31 mag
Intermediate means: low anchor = 4.45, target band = 3.6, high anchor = 4.97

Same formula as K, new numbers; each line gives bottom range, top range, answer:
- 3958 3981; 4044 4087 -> 1.34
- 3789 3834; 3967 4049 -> 1.24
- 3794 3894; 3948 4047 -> 1.17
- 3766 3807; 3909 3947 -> 1.24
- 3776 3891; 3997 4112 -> 1.21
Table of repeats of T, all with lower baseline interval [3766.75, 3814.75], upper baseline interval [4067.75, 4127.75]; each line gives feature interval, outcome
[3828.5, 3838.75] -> 2.1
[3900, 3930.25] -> -4.1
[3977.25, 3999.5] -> -2.4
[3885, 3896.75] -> 1.9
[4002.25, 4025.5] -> -3.2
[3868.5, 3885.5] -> -1.6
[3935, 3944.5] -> -0.7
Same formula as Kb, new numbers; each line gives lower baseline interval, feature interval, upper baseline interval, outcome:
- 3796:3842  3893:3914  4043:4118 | -0.12 mag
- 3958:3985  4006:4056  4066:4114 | -0.19 mag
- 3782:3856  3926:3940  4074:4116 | 0.06 mag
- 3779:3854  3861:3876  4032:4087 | -0.11 mag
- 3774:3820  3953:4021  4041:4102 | 0.01 mag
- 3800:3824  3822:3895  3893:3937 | 0.06 mag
